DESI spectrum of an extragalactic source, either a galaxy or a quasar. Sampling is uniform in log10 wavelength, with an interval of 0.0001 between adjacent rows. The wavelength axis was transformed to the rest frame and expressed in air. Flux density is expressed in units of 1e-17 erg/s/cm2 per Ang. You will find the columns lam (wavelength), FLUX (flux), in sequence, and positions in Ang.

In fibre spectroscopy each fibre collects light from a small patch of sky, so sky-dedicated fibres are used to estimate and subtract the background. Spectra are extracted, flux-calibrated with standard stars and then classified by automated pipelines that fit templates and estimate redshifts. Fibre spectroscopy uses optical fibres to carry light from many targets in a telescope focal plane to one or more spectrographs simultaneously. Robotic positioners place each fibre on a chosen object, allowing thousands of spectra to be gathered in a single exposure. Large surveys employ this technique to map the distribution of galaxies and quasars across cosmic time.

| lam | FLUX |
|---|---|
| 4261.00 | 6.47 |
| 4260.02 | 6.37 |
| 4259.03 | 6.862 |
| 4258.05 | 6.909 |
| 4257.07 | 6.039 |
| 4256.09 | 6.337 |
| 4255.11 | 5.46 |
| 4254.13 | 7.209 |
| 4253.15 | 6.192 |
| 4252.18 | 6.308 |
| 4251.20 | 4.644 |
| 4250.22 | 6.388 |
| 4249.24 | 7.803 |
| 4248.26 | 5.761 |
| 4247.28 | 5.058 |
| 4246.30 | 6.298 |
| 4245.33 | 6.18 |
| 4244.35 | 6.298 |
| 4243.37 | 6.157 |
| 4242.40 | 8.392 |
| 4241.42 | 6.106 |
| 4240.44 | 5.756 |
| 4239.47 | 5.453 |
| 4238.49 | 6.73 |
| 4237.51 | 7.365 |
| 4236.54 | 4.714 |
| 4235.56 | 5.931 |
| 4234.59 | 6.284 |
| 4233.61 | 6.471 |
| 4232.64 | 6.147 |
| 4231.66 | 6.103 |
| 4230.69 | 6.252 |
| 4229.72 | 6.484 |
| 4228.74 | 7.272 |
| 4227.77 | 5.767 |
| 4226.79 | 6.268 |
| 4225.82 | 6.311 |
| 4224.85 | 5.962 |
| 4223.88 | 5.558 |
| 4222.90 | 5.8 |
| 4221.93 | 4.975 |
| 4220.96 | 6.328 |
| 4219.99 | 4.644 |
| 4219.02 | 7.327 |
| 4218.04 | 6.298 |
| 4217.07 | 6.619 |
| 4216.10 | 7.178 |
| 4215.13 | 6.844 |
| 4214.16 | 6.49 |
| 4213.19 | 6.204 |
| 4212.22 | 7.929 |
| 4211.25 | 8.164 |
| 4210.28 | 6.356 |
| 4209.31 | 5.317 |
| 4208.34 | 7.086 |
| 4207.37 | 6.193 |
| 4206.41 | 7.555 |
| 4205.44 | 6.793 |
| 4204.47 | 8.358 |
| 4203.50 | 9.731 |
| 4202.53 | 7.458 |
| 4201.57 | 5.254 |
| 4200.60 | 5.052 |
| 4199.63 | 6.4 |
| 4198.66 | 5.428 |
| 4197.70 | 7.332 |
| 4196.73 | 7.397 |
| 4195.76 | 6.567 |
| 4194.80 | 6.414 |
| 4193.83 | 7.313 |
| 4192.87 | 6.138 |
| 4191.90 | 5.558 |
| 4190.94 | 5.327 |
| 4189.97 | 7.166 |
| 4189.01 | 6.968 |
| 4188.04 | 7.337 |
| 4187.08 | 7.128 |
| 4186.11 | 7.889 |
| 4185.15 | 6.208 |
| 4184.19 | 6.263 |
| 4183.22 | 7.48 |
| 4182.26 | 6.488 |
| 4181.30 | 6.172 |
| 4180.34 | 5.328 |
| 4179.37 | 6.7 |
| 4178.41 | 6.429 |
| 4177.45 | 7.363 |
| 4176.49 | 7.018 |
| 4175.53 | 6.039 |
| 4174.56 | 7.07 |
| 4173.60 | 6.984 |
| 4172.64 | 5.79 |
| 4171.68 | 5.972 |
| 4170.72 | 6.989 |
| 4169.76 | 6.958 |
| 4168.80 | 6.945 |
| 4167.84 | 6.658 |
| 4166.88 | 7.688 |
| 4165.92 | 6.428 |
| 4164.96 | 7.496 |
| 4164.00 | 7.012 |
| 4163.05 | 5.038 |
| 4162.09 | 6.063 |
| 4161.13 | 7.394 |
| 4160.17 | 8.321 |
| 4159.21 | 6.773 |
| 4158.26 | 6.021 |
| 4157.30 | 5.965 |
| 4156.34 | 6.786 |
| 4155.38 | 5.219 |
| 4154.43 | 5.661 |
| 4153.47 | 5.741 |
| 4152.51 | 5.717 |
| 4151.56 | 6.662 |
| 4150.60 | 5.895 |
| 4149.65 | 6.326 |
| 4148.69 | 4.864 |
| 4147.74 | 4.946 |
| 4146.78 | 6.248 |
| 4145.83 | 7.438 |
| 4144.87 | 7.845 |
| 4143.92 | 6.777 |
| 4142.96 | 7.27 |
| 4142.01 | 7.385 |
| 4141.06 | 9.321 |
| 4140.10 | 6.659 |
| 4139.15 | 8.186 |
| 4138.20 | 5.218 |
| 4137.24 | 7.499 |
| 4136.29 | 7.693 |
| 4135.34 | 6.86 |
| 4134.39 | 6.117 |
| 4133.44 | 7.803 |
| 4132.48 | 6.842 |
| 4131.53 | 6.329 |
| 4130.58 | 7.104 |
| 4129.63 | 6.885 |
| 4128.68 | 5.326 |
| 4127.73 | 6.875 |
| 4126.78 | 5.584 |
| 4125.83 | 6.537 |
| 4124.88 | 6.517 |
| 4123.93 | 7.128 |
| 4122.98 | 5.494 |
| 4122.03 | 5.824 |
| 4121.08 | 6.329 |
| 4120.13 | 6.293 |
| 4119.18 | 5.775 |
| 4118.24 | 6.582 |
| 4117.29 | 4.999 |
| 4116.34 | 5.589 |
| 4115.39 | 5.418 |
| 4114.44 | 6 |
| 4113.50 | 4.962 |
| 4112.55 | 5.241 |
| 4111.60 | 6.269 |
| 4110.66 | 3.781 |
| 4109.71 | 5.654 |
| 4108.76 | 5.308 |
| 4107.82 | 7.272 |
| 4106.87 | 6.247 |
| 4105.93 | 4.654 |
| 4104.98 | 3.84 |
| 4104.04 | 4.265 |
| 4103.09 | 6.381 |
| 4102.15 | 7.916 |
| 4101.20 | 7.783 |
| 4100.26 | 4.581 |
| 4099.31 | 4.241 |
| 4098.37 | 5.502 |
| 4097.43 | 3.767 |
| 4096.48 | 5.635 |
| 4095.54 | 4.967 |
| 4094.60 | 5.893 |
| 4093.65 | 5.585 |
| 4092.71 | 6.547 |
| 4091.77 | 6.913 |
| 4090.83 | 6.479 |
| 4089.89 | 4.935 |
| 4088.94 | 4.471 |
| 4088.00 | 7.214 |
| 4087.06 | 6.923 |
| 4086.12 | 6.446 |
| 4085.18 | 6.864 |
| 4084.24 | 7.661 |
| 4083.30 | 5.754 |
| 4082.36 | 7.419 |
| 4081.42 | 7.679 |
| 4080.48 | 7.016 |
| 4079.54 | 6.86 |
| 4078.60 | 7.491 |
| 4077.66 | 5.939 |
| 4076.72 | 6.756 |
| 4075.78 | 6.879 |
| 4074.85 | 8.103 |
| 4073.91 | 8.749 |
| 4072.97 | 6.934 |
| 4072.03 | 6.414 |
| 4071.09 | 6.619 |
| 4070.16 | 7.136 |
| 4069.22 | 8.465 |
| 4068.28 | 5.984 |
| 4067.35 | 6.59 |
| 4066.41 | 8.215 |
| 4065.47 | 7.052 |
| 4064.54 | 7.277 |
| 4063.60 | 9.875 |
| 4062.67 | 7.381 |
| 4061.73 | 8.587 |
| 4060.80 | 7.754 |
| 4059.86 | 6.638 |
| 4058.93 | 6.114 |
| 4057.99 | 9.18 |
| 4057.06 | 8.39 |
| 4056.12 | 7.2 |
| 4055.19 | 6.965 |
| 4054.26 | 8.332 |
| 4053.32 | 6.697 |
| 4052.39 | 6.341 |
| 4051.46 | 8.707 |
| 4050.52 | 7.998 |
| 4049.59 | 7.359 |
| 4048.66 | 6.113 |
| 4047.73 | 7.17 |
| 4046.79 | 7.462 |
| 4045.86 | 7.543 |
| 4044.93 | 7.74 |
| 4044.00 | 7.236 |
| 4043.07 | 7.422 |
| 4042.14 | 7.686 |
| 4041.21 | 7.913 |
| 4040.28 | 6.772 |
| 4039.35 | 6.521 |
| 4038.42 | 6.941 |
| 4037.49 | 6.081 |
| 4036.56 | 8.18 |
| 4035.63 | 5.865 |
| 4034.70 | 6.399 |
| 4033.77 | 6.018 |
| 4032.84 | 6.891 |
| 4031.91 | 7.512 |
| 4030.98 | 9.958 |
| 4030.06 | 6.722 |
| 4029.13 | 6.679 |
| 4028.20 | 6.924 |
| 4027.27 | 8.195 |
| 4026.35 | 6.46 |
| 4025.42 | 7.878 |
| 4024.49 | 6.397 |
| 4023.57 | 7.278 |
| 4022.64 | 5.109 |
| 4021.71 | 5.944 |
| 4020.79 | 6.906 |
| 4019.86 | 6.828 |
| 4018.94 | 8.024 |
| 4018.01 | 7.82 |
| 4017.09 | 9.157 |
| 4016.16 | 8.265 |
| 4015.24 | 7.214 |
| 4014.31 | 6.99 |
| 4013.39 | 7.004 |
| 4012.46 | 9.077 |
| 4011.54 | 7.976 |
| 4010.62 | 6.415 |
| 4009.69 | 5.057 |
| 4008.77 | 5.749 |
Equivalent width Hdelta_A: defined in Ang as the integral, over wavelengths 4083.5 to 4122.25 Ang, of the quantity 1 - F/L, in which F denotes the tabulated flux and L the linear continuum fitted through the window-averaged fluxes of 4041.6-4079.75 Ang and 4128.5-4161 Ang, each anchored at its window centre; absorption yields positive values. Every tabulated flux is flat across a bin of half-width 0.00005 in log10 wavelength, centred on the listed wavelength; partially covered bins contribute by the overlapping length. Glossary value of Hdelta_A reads 6.9 Ang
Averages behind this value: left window 7.4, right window 6.66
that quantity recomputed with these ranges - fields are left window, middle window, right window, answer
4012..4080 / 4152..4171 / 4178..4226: 0.6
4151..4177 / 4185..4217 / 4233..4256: -2.1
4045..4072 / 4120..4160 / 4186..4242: 2.4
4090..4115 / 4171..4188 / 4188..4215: -0.4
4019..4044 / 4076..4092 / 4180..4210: 0.6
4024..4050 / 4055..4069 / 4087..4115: -2.2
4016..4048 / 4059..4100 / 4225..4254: 1.5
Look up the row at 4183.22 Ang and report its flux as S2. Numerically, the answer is 7.48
